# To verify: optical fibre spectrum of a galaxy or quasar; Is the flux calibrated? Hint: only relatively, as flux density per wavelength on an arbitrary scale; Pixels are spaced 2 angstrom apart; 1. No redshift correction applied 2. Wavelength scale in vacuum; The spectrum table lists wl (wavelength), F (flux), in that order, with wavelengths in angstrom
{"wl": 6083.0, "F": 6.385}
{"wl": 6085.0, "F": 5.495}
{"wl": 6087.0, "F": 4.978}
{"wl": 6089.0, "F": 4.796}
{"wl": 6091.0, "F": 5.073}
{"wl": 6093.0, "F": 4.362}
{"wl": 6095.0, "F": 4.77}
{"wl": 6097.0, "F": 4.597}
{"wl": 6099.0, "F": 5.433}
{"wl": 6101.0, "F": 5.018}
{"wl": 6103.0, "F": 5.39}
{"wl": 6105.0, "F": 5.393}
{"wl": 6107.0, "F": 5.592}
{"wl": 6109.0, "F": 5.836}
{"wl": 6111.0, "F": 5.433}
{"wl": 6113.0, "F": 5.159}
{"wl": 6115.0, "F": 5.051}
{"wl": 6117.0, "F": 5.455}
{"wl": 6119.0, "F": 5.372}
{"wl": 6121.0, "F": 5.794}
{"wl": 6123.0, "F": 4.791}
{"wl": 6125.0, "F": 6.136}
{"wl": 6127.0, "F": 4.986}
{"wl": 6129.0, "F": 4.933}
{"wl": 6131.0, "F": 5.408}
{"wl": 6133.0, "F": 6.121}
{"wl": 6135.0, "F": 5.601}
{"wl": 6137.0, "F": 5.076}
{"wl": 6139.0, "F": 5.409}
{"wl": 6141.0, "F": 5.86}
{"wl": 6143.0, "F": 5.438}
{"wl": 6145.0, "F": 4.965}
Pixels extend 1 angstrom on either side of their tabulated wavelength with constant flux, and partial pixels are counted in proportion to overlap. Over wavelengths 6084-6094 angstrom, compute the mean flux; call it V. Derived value 4.94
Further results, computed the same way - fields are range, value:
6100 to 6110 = 5.45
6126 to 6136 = 5.41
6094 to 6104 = 5.04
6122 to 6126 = 5.46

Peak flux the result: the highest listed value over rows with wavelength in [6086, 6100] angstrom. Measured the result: 5.433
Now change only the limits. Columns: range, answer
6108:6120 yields 5.836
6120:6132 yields 6.136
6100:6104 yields 5.39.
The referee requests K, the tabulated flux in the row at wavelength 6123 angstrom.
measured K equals 4.791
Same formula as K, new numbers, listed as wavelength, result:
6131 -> 5.408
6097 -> 4.597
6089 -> 4.796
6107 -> 5.592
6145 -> 4.965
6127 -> 4.986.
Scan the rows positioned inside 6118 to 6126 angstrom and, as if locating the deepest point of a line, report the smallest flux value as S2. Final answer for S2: 4.791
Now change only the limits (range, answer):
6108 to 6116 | 5.051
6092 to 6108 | 4.362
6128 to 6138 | 4.933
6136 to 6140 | 5.076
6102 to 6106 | 5.39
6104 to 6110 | 5.393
